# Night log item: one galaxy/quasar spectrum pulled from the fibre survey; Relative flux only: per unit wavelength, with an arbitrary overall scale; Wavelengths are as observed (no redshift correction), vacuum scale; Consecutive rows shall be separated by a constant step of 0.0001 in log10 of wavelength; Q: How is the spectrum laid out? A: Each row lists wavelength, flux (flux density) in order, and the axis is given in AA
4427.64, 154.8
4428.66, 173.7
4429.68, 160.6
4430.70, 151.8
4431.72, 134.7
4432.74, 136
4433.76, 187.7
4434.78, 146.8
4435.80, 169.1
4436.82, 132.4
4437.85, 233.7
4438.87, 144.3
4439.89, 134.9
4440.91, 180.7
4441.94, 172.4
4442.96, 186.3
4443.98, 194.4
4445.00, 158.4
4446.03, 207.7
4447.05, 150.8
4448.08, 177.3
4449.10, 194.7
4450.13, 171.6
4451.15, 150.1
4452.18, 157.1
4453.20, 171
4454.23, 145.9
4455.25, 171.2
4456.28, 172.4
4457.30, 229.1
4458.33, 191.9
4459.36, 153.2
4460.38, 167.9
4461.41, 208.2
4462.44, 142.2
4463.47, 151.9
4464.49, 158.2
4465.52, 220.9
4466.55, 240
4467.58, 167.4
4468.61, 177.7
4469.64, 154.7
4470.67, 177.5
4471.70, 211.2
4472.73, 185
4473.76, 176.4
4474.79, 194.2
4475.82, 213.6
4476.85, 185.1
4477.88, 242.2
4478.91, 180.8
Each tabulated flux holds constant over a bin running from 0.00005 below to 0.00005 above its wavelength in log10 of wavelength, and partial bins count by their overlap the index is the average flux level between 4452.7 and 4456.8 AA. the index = 165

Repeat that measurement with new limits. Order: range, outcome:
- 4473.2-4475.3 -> 185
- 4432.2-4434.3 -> 161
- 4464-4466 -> 189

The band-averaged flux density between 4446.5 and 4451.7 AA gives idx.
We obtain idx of 169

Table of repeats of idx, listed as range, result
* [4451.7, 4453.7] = 165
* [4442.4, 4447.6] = 179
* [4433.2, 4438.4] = 173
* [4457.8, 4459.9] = 173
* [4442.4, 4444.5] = 191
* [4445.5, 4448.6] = 178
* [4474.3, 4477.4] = 198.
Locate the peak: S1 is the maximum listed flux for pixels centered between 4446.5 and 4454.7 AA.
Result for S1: 194.7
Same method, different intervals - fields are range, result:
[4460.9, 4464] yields 208.2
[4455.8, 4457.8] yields 229.1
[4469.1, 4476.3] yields 213.6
